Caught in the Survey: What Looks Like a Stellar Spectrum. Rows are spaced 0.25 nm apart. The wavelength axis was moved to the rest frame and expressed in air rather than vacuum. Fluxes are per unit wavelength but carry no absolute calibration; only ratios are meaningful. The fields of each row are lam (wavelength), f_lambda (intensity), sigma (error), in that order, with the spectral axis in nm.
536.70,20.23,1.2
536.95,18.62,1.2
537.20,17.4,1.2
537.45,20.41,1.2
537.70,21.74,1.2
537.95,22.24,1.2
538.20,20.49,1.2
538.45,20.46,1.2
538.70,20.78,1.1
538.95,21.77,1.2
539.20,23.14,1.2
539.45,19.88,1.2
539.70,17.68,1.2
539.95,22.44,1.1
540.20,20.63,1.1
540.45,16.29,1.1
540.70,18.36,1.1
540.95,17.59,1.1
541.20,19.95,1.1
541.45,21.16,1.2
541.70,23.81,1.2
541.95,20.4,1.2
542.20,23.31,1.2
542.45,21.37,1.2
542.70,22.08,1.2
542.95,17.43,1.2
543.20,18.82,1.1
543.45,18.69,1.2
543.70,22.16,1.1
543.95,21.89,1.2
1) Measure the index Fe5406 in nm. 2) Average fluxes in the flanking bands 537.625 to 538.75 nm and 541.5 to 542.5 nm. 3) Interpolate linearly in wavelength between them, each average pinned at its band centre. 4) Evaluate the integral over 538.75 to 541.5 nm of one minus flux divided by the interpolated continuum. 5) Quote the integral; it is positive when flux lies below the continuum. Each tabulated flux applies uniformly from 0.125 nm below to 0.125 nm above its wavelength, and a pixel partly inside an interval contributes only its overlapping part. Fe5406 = 0.23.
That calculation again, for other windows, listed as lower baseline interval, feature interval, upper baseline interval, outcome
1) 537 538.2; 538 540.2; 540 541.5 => -0.13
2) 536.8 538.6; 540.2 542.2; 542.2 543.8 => 0.03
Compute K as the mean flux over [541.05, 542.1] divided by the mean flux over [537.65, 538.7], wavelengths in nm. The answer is 1.01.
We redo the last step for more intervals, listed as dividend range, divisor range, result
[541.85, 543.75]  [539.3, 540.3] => 1.01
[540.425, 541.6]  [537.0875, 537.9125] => 0.94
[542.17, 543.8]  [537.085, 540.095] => 0.98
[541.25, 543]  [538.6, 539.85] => 1.04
